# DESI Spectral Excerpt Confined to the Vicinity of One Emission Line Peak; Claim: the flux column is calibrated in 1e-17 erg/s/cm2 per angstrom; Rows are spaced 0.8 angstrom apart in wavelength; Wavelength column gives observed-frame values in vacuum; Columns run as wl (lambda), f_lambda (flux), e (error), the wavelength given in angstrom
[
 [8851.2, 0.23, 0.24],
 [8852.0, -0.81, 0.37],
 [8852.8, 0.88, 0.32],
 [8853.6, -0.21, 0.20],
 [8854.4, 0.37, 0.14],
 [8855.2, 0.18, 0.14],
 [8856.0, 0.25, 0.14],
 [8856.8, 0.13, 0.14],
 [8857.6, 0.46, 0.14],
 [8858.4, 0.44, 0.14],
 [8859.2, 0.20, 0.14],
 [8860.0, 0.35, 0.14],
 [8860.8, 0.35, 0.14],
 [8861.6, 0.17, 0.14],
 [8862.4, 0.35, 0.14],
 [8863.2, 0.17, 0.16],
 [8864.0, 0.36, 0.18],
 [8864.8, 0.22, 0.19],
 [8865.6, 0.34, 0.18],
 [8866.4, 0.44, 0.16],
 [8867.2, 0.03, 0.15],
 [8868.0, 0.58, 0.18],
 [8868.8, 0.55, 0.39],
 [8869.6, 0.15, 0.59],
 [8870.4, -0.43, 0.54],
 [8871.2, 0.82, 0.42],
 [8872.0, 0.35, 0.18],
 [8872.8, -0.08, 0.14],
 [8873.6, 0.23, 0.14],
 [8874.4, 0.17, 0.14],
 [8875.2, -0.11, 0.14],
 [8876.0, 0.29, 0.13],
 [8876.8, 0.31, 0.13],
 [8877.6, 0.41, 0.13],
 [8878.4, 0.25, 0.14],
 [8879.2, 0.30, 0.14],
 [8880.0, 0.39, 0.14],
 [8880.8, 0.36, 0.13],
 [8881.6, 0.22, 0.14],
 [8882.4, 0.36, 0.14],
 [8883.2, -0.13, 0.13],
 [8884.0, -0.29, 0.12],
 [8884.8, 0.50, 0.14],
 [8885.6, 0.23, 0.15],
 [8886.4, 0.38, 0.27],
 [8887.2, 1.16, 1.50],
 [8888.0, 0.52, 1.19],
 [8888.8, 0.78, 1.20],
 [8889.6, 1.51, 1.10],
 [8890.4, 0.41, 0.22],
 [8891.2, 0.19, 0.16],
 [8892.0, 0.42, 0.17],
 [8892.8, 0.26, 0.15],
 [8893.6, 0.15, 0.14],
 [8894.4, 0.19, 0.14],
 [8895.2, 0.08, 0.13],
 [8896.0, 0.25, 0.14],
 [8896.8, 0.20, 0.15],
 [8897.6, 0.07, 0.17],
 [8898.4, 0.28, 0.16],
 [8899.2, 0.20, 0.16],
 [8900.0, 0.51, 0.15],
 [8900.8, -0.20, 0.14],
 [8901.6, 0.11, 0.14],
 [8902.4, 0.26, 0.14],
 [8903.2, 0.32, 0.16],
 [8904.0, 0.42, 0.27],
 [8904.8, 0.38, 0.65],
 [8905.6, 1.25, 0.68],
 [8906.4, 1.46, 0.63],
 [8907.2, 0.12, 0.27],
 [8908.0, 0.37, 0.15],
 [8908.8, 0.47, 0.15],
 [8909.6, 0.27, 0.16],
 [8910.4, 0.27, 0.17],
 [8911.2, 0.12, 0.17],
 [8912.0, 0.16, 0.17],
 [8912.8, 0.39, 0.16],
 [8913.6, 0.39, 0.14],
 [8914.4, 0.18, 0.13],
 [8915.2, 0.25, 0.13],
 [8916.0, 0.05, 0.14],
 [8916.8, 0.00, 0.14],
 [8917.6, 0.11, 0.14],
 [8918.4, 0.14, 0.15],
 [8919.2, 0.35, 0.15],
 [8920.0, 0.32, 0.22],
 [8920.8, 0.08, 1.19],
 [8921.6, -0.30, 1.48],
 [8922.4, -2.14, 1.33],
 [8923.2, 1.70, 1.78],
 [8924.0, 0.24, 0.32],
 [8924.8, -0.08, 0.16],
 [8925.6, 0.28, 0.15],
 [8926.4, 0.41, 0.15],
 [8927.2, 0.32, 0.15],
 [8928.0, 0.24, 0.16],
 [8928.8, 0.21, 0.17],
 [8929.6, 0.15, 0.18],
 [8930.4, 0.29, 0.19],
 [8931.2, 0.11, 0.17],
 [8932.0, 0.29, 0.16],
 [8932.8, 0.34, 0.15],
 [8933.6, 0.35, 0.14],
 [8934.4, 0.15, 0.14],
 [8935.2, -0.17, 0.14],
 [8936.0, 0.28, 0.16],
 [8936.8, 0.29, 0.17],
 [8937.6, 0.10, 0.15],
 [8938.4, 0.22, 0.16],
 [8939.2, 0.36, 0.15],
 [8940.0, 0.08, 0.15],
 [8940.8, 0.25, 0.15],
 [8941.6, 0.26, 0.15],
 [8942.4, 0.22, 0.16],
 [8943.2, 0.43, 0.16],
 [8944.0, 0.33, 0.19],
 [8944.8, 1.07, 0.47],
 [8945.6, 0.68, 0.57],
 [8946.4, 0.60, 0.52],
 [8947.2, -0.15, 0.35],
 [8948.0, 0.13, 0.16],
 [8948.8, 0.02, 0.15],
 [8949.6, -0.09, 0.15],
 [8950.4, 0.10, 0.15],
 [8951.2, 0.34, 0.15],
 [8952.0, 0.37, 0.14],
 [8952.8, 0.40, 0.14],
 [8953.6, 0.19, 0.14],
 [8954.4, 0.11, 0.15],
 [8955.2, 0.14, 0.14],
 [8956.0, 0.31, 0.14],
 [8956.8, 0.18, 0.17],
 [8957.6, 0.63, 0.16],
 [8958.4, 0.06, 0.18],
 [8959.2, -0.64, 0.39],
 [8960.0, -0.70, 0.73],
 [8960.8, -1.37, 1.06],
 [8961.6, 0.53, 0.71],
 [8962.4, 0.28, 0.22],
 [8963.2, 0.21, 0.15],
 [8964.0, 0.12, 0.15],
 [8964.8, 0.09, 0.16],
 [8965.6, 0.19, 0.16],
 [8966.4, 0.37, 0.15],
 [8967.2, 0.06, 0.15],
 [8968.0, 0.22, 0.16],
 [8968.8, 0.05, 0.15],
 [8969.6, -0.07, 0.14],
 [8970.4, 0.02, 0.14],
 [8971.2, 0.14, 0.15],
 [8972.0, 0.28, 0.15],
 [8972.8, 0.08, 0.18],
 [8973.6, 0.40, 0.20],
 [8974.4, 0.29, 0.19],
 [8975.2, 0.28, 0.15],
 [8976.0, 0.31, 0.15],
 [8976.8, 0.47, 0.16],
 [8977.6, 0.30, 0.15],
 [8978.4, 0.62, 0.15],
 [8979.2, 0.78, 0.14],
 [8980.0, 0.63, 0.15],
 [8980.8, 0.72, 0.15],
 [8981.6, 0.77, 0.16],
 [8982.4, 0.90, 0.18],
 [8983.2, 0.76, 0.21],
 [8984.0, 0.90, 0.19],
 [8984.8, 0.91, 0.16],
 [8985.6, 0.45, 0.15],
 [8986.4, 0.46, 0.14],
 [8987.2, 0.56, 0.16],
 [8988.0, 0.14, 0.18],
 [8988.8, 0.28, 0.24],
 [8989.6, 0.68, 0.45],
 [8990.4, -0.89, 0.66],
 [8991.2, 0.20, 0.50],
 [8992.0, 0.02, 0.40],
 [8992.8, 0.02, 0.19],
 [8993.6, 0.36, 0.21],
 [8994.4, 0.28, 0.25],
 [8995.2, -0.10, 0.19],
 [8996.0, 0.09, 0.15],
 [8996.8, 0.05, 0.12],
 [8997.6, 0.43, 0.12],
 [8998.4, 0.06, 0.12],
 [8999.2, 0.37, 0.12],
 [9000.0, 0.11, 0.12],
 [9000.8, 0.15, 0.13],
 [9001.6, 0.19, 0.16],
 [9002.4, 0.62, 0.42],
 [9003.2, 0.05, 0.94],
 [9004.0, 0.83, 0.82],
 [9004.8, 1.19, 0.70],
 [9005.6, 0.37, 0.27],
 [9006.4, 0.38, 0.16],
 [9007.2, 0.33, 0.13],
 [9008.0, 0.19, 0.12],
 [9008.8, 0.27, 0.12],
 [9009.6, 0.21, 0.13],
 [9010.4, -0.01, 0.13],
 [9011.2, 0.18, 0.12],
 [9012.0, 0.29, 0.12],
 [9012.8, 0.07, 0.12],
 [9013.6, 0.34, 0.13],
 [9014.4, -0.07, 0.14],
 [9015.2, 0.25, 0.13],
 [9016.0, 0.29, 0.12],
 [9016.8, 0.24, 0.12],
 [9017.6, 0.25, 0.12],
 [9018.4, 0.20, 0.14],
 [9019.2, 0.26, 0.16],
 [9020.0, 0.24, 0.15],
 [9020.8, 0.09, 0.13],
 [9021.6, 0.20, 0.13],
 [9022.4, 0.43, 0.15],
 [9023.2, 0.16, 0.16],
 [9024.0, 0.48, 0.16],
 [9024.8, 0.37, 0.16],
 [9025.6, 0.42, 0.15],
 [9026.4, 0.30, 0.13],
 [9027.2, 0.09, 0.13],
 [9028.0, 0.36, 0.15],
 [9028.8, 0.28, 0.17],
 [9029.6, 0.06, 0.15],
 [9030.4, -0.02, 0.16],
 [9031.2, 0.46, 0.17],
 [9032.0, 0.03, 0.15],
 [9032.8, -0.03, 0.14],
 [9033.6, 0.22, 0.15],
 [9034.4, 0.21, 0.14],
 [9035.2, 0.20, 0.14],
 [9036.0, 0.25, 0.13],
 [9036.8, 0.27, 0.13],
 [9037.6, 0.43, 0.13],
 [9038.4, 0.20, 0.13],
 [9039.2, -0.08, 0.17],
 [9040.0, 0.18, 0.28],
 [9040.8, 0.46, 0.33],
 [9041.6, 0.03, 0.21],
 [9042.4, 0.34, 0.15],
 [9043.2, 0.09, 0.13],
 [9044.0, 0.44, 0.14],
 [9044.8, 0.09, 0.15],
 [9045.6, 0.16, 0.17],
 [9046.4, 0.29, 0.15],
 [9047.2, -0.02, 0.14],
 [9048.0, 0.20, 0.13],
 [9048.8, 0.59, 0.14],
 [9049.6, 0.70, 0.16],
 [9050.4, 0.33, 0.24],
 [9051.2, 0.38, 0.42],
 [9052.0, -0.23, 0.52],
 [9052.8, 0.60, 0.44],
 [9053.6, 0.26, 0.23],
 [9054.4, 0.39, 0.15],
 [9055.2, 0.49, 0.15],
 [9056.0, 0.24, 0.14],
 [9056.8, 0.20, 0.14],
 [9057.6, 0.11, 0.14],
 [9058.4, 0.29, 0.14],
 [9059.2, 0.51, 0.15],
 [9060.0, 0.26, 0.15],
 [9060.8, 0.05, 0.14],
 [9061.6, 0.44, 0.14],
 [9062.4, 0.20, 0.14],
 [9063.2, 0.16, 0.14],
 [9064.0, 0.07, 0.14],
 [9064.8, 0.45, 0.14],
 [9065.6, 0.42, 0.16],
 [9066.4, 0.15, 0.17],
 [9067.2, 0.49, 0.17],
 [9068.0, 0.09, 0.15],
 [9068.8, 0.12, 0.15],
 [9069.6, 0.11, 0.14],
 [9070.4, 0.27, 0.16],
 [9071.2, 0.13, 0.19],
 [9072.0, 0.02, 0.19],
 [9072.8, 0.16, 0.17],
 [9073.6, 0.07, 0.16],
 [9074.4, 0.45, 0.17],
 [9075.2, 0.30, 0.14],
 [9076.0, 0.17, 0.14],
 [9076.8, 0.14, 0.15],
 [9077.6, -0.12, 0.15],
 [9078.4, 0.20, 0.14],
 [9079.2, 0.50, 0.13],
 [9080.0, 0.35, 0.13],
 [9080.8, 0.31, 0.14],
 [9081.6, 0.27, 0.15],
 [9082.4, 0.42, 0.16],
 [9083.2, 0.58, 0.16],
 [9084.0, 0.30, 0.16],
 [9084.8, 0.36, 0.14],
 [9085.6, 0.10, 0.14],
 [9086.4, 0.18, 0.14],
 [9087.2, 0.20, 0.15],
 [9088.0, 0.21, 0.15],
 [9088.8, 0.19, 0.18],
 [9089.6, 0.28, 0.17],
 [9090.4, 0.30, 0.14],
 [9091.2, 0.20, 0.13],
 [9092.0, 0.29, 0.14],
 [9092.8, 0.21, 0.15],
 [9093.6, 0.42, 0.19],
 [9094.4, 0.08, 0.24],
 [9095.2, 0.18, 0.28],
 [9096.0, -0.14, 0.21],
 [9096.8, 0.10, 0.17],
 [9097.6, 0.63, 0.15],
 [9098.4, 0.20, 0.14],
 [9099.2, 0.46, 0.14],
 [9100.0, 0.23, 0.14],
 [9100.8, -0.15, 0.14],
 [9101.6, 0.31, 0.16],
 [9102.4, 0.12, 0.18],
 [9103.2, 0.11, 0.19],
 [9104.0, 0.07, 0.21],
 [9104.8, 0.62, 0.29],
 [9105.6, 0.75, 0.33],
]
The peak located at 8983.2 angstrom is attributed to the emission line Hbeta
